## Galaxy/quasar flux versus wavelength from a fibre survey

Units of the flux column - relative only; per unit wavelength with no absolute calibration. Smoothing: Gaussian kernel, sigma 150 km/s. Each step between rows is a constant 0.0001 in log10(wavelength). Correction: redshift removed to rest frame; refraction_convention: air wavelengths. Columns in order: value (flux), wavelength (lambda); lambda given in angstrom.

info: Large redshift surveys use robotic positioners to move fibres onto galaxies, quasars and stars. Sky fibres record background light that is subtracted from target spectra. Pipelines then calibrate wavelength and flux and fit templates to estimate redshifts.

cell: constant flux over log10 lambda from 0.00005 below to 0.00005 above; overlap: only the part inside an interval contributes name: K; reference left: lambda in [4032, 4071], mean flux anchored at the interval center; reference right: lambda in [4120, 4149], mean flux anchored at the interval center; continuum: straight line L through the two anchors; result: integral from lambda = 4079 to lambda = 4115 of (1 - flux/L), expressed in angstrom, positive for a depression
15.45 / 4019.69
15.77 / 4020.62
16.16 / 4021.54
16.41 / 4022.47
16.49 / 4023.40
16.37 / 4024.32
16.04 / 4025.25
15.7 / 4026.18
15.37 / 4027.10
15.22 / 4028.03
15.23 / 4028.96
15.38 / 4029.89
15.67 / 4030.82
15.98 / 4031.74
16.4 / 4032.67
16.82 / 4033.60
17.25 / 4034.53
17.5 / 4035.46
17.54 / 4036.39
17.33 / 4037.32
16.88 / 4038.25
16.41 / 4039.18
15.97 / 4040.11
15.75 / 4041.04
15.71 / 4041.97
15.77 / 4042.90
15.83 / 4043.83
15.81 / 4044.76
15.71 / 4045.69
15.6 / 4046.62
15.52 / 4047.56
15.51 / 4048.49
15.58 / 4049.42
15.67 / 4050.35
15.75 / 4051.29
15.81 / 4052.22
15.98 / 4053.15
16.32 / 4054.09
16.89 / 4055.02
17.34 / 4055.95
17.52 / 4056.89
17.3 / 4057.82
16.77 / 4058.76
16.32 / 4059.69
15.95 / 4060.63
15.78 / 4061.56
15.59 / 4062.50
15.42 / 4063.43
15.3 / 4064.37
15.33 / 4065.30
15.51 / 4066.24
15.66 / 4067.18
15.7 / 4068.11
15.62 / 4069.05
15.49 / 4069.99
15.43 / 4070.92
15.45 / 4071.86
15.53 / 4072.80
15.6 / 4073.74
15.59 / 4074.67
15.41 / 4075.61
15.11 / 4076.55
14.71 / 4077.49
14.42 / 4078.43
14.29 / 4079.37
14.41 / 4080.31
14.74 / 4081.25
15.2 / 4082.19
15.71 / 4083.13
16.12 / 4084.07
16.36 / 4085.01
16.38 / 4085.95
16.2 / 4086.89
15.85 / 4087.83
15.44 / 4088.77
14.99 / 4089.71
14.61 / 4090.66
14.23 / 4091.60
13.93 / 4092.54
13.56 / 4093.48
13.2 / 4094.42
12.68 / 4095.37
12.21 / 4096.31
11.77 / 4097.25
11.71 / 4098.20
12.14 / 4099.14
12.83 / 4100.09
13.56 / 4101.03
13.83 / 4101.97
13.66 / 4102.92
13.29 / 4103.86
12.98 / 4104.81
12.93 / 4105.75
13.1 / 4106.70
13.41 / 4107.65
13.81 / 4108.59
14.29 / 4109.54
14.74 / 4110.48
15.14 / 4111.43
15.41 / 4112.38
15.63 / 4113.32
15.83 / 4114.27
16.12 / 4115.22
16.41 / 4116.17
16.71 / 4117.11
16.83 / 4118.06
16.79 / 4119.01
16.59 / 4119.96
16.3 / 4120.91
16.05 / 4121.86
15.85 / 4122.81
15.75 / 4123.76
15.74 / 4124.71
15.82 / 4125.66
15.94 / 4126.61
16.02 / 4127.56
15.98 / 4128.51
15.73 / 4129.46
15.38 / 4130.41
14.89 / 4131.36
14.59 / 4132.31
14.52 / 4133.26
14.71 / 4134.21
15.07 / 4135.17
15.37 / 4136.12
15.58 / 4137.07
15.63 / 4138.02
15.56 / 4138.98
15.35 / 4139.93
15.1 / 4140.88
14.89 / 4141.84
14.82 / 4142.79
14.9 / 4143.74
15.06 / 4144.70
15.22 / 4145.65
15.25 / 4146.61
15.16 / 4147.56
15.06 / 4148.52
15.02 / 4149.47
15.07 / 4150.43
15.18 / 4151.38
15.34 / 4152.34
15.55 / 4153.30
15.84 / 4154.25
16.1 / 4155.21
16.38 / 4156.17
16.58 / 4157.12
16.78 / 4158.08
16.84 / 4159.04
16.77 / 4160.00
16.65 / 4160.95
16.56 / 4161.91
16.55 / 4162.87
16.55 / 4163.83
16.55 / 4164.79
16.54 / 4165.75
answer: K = 3.4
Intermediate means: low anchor 16.1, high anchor 15.4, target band 14.2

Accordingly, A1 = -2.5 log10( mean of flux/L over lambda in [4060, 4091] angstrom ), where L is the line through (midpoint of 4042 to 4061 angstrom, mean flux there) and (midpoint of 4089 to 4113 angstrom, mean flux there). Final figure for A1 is -0.040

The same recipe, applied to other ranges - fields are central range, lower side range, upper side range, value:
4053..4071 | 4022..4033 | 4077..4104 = -0.08 mag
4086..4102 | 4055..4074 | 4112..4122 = 0.17 mag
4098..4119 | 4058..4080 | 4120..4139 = 0.08 mag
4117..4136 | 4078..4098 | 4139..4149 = -0.06 mag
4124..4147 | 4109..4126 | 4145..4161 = 0.04 mag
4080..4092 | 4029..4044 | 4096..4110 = -0.11 mag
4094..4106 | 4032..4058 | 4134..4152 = 0.22 mag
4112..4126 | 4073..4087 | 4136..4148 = -0.06 mag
